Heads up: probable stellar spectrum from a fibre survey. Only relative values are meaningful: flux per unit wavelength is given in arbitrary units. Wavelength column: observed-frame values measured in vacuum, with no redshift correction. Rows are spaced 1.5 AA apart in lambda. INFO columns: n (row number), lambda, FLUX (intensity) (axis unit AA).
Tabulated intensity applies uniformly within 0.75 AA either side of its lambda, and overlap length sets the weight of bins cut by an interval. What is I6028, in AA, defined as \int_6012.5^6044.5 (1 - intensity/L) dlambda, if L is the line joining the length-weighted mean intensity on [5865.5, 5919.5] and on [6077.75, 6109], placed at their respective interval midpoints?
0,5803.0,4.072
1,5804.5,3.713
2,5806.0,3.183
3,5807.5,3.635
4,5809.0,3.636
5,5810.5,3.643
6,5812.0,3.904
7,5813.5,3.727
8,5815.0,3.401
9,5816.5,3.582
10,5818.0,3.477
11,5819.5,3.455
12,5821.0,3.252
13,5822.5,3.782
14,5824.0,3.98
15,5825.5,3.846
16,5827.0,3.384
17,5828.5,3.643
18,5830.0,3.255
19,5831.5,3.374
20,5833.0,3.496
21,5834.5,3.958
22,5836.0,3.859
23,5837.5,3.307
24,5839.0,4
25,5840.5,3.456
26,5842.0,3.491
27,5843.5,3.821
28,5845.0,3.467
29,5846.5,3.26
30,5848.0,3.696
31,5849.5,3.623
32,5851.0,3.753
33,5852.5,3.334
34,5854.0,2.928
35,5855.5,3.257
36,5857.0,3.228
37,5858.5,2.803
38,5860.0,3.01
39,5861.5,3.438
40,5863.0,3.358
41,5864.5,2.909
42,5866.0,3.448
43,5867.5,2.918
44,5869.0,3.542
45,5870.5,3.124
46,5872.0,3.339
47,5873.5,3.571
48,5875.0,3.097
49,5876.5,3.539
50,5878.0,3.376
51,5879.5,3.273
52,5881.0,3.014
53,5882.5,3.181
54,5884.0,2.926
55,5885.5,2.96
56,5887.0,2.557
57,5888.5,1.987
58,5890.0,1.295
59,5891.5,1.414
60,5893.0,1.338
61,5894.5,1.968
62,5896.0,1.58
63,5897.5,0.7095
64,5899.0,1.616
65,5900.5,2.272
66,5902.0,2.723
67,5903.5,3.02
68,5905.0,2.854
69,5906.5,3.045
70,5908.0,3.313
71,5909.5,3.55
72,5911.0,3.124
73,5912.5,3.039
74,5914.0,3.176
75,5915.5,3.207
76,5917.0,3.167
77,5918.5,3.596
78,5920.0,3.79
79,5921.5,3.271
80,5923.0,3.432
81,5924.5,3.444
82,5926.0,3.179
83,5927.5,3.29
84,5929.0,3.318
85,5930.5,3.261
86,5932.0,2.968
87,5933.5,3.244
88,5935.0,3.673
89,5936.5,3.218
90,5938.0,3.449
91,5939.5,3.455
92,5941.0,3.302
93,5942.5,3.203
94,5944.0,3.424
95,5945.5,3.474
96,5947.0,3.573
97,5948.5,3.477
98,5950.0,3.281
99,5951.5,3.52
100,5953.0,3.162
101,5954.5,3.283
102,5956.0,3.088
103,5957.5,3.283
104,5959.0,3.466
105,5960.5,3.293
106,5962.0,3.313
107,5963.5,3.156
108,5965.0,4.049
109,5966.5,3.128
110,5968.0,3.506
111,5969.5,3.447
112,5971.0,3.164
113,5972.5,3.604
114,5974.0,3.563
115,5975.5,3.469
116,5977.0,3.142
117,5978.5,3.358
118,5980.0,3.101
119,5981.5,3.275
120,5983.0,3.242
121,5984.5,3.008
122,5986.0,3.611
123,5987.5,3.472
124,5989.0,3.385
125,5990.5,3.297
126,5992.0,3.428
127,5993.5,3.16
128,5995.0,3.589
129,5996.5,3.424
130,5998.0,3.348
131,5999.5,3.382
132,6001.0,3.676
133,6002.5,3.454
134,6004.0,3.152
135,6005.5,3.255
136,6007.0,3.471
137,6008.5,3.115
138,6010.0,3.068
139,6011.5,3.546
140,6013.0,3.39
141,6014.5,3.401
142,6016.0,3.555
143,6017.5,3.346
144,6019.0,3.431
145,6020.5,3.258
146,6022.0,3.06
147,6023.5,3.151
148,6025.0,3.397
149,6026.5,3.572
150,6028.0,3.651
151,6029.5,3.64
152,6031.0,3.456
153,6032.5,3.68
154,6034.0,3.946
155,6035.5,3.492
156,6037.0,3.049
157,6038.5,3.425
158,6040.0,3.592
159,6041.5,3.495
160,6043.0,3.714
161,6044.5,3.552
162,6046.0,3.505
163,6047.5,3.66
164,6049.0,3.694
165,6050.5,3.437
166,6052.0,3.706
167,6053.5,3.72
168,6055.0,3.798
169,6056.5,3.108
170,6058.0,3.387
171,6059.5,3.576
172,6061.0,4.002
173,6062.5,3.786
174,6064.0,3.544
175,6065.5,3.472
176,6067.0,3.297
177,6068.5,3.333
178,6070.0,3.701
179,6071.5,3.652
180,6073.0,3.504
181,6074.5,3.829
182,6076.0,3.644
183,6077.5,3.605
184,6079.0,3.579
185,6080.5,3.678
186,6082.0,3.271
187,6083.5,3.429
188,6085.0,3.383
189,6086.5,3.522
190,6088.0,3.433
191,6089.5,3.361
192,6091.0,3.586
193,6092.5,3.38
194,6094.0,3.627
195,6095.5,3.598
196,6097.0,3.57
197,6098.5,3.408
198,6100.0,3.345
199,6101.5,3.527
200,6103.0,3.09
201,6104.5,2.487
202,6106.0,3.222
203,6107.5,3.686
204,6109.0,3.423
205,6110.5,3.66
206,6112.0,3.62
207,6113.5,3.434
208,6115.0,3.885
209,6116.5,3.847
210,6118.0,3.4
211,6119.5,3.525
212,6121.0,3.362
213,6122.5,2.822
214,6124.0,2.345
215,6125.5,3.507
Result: -2.6 AA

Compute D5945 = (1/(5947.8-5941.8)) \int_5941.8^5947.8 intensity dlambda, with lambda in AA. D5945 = 3.42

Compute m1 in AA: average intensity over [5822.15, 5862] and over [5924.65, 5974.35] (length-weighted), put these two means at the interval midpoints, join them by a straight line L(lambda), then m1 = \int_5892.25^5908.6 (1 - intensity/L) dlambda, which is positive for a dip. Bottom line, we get 5.8 AA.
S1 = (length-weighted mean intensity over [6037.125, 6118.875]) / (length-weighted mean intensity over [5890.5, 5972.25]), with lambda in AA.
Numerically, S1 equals 1.14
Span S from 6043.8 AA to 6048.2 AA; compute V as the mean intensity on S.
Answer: 3.57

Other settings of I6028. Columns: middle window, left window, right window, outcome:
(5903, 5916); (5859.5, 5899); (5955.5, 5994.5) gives -1.1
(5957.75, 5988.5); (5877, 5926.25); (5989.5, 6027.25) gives -2.1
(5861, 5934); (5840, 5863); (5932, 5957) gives 9.8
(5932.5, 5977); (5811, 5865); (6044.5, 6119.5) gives 1.5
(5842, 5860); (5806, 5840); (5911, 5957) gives 0.9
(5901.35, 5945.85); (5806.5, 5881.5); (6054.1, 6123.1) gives 2.5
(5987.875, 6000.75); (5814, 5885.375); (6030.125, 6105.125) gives 0.3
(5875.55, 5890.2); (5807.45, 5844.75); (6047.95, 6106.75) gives 2.9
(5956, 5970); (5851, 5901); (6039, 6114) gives -1.4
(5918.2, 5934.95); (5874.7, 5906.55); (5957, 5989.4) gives -3.1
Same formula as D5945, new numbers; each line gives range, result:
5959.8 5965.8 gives 3.45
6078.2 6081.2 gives 3.63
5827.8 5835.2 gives 3.54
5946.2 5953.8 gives 3.4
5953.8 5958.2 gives 3.22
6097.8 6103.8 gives 3.33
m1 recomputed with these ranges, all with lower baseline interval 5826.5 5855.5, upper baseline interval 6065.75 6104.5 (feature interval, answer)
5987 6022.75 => 1.3 AA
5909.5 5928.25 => 1.0 AA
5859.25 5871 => 1.0 AA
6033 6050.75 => -0.3 AA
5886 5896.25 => 5.1 AA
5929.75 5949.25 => 0.8 AA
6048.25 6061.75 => -0.5 AA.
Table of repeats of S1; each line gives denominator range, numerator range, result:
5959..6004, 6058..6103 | 1.04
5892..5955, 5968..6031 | 1.11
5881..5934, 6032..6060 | 1.28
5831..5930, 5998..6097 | 1.14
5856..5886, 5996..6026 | 1.04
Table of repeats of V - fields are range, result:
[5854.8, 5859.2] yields 3.1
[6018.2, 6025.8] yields 3.26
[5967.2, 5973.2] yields 3.43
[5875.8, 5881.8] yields 3.3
